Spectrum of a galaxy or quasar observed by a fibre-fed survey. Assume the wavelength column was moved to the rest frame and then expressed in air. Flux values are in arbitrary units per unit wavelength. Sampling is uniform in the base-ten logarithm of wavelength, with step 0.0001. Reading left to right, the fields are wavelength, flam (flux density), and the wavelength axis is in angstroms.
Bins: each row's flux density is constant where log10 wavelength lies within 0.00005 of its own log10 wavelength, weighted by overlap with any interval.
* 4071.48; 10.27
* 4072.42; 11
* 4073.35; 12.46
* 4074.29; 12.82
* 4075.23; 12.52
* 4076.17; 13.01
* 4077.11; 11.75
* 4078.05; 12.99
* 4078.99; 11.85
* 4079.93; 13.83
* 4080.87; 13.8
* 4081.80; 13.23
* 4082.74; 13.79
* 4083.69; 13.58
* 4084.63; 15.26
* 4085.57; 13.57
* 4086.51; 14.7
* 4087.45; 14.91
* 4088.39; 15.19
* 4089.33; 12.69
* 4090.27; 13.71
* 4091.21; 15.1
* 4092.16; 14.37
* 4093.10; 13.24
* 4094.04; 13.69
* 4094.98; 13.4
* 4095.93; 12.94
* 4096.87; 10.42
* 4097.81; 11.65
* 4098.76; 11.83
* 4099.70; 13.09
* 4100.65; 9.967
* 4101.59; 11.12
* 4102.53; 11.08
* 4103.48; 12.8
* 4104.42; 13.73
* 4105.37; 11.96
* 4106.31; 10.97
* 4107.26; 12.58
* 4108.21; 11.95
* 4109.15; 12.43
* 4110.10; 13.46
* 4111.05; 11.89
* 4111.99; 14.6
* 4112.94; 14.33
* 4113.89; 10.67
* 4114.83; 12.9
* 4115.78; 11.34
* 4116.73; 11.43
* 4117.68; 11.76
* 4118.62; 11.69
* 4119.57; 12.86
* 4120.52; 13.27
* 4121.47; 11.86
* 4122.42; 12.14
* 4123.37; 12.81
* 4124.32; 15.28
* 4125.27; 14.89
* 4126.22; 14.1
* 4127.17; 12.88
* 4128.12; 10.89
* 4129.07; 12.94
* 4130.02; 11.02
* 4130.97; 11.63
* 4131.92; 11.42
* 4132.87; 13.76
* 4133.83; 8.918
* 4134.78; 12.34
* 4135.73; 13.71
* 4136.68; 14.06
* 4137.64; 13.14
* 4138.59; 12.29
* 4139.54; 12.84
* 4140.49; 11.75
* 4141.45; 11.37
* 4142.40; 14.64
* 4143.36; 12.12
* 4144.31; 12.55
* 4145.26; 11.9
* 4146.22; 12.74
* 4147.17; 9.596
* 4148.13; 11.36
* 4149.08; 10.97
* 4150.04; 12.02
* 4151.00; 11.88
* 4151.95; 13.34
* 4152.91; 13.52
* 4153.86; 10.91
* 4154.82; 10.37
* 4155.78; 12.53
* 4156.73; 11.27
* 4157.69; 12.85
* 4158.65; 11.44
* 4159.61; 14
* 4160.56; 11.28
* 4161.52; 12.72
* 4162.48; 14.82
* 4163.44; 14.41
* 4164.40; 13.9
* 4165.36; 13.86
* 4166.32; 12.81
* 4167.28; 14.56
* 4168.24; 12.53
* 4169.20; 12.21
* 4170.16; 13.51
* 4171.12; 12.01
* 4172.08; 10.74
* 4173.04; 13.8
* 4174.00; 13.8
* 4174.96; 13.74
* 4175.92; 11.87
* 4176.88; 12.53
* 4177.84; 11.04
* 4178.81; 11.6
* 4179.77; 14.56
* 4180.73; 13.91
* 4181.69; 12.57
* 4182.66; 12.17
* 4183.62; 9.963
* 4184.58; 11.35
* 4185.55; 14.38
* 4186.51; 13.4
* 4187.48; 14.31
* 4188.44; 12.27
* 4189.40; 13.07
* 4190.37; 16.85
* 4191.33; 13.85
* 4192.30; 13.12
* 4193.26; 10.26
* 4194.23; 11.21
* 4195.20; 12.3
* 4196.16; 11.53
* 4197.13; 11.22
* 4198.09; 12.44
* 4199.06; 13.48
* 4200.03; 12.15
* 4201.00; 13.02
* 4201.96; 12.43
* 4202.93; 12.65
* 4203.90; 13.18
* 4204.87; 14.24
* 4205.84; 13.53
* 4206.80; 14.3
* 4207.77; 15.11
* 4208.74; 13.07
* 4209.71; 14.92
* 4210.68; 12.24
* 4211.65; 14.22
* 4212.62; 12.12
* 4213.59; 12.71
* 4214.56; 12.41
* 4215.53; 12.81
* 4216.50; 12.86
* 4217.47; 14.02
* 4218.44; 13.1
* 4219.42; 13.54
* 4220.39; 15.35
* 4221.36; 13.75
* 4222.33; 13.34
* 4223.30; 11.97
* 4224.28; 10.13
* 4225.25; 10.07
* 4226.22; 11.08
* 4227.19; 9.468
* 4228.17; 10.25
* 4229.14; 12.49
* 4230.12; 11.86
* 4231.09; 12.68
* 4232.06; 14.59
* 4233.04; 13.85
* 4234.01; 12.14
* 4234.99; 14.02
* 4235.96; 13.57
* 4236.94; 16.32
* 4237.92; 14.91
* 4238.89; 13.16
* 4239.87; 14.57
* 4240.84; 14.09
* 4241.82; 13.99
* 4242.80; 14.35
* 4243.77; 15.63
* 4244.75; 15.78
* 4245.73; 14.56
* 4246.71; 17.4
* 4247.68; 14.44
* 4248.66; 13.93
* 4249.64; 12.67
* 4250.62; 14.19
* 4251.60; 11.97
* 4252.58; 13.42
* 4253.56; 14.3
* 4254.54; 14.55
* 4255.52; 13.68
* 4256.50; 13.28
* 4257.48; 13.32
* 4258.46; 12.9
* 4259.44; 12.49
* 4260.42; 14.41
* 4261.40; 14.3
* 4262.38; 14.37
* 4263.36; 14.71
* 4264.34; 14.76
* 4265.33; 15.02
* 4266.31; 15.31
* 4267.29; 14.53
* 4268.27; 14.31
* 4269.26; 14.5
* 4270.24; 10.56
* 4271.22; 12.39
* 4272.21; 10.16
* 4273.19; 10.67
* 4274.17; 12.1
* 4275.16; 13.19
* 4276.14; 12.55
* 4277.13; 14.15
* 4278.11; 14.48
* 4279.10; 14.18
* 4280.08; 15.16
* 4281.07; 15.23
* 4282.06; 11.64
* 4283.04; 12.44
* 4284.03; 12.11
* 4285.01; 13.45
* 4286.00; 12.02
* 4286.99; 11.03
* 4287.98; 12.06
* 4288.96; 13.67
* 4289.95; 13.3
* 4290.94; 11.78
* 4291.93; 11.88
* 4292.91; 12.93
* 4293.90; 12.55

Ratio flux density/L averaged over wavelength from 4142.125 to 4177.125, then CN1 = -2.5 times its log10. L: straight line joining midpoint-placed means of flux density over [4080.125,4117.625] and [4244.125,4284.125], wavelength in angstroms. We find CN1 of 0.05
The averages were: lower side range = 12.9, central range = 12.6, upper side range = 13.7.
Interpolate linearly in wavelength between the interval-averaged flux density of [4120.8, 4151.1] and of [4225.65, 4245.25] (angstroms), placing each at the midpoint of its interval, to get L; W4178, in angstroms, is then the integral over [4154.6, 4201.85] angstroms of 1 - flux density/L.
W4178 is 0.3 angstroms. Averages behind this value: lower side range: 12.4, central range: 12.7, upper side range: 13.4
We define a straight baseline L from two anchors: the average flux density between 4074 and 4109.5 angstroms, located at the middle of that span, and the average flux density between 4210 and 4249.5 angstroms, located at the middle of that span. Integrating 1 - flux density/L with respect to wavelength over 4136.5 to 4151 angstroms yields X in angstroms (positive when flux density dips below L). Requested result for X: 1.0 angstroms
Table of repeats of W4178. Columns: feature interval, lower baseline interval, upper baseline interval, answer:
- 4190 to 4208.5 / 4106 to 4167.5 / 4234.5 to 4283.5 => 0.3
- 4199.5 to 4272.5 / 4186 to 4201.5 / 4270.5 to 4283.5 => -3.4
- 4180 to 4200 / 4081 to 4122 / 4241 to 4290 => 0.8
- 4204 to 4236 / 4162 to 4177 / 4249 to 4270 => 1.7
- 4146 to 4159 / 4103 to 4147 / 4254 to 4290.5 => 0.9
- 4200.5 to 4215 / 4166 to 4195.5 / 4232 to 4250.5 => 0.2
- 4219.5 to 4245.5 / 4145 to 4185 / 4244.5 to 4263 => 0.8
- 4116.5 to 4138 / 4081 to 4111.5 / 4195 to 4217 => 0.7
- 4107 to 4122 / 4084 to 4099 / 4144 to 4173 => 0.9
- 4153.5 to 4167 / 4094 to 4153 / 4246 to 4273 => 0.0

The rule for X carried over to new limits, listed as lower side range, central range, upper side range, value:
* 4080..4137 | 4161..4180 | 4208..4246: 0.0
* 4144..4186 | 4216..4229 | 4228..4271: 1.2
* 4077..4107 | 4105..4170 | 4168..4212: 2.3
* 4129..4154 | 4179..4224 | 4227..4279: -0.3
